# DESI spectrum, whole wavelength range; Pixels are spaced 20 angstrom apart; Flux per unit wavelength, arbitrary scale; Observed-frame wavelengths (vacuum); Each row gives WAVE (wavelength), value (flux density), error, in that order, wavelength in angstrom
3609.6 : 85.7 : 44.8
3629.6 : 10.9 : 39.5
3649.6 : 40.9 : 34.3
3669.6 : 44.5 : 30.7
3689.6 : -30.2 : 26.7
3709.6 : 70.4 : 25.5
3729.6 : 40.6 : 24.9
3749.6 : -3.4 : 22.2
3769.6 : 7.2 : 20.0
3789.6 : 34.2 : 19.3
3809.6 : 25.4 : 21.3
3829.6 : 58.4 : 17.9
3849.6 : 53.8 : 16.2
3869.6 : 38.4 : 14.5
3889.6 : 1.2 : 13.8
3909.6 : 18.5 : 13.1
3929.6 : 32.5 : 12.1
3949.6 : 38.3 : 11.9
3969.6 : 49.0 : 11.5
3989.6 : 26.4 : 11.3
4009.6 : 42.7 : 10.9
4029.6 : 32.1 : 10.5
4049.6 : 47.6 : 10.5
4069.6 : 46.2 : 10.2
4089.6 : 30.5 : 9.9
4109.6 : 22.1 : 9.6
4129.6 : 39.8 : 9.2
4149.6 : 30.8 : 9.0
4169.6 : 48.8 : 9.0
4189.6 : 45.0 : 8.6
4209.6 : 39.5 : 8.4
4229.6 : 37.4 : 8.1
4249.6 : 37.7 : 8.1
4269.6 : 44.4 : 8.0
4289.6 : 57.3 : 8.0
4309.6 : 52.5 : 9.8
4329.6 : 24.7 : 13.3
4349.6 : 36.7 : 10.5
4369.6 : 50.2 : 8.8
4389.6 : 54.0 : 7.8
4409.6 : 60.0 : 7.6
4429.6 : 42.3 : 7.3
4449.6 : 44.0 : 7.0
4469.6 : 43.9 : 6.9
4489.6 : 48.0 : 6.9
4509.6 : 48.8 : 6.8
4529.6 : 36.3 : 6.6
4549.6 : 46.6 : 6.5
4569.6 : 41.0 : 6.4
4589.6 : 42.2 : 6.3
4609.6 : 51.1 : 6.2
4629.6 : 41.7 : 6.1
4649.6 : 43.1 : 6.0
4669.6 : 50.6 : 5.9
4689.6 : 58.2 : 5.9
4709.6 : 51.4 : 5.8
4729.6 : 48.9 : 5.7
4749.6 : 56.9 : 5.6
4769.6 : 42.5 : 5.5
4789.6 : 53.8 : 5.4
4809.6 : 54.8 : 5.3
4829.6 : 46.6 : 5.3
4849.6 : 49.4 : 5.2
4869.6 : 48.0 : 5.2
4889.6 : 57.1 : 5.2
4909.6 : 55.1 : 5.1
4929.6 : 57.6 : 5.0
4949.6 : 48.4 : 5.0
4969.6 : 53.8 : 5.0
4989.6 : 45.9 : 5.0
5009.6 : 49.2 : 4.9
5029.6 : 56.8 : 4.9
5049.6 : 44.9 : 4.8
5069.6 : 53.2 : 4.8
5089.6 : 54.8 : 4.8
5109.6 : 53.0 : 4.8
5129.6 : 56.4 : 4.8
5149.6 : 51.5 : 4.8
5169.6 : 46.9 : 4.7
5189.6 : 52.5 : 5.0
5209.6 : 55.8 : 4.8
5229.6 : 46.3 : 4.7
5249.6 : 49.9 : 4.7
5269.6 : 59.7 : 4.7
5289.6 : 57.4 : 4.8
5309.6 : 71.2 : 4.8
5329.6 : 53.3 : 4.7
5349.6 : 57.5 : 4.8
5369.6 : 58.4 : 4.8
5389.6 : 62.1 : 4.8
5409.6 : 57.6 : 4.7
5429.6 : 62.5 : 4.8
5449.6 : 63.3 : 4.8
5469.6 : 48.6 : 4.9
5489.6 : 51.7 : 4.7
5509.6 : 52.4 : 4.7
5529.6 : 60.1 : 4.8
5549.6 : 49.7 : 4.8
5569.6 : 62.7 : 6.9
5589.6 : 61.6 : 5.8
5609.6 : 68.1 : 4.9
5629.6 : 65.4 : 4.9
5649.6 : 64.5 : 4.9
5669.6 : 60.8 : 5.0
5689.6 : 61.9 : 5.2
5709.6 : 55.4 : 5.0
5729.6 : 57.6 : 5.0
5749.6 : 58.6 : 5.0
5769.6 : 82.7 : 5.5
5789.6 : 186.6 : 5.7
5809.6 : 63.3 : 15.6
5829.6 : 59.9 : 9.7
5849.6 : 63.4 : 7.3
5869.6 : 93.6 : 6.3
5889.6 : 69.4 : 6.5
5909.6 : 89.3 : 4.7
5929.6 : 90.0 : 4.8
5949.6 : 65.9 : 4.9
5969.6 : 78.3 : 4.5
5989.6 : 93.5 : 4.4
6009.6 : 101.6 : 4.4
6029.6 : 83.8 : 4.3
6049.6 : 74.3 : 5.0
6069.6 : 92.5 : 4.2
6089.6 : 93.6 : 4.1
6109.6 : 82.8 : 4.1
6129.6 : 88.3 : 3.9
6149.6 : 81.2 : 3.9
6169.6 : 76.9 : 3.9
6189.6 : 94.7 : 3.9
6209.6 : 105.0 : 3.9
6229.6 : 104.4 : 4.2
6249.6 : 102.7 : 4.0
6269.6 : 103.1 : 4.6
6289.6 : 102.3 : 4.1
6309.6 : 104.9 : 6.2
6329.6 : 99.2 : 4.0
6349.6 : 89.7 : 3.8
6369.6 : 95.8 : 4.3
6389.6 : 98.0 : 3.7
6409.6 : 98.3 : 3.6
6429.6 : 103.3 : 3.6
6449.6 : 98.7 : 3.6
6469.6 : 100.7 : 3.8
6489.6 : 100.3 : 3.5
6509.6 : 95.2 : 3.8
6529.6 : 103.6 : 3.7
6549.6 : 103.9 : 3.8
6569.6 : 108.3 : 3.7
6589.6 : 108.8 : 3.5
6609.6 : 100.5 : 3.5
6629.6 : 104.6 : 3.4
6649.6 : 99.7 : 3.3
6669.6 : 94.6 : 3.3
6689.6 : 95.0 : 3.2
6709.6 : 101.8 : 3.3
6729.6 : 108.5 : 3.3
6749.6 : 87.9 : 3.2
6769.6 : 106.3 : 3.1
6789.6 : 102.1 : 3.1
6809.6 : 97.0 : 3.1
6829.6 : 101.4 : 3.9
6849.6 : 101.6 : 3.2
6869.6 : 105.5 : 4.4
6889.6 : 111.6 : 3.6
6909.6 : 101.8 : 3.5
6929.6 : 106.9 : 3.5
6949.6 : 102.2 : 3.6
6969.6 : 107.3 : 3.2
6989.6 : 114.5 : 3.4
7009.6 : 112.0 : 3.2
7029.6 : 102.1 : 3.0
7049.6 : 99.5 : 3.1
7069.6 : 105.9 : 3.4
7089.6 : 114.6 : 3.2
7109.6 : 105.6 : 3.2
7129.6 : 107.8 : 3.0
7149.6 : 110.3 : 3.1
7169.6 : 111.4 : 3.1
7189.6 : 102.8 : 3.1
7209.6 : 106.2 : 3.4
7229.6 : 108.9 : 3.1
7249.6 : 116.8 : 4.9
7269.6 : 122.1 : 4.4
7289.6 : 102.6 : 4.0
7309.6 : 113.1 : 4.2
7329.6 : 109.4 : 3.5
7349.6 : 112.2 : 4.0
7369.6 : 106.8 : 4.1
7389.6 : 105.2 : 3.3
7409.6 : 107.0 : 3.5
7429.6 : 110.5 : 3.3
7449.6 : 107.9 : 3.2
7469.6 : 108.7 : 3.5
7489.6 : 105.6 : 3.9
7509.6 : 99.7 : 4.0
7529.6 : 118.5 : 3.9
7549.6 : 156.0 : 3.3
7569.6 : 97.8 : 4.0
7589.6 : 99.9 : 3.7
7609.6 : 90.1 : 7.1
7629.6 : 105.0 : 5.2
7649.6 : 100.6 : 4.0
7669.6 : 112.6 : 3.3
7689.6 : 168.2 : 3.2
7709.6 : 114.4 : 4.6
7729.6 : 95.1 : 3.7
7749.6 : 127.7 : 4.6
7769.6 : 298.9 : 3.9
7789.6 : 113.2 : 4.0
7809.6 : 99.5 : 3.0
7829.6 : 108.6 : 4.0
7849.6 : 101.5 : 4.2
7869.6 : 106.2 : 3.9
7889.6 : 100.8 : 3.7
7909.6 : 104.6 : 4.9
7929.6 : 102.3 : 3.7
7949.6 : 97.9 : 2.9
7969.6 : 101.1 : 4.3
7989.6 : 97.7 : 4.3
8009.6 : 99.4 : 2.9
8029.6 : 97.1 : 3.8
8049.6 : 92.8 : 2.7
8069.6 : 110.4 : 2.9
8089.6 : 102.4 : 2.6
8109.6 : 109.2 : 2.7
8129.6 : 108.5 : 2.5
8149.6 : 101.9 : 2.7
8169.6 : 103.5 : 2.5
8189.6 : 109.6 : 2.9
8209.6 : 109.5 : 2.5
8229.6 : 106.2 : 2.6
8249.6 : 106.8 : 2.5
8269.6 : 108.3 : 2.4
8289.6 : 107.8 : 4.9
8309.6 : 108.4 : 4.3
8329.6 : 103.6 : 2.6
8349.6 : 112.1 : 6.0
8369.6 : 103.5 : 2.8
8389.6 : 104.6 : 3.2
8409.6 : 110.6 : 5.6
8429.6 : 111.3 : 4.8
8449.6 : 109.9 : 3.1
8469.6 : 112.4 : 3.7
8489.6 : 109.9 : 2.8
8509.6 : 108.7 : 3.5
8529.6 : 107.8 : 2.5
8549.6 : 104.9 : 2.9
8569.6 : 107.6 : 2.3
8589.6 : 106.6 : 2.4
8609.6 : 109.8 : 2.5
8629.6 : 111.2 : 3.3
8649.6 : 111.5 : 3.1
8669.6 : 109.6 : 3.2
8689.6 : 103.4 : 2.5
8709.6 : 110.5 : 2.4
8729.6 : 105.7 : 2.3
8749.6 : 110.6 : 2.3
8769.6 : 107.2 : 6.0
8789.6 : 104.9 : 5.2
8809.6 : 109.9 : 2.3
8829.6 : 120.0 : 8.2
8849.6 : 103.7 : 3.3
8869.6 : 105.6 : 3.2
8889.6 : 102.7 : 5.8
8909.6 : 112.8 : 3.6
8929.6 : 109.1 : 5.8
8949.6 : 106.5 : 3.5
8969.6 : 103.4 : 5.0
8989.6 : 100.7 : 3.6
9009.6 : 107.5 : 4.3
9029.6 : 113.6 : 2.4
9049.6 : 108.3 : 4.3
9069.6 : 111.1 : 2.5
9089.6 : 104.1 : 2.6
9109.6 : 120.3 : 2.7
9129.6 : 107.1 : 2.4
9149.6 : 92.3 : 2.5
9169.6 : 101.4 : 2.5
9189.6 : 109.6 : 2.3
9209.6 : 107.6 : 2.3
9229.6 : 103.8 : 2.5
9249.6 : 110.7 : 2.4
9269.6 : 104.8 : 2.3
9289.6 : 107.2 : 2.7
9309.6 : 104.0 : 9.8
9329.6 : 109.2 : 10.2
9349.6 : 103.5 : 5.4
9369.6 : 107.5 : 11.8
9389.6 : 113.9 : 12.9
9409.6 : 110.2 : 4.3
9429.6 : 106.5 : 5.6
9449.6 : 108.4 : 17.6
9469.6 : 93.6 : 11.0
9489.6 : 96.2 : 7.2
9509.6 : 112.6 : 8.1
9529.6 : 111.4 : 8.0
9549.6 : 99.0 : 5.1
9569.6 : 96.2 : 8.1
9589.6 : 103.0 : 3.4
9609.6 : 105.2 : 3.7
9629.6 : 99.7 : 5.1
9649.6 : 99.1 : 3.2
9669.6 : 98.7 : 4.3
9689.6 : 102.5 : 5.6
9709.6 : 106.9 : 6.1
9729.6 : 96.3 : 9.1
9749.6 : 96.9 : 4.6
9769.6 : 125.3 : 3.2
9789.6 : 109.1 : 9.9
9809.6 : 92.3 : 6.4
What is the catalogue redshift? 0.55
